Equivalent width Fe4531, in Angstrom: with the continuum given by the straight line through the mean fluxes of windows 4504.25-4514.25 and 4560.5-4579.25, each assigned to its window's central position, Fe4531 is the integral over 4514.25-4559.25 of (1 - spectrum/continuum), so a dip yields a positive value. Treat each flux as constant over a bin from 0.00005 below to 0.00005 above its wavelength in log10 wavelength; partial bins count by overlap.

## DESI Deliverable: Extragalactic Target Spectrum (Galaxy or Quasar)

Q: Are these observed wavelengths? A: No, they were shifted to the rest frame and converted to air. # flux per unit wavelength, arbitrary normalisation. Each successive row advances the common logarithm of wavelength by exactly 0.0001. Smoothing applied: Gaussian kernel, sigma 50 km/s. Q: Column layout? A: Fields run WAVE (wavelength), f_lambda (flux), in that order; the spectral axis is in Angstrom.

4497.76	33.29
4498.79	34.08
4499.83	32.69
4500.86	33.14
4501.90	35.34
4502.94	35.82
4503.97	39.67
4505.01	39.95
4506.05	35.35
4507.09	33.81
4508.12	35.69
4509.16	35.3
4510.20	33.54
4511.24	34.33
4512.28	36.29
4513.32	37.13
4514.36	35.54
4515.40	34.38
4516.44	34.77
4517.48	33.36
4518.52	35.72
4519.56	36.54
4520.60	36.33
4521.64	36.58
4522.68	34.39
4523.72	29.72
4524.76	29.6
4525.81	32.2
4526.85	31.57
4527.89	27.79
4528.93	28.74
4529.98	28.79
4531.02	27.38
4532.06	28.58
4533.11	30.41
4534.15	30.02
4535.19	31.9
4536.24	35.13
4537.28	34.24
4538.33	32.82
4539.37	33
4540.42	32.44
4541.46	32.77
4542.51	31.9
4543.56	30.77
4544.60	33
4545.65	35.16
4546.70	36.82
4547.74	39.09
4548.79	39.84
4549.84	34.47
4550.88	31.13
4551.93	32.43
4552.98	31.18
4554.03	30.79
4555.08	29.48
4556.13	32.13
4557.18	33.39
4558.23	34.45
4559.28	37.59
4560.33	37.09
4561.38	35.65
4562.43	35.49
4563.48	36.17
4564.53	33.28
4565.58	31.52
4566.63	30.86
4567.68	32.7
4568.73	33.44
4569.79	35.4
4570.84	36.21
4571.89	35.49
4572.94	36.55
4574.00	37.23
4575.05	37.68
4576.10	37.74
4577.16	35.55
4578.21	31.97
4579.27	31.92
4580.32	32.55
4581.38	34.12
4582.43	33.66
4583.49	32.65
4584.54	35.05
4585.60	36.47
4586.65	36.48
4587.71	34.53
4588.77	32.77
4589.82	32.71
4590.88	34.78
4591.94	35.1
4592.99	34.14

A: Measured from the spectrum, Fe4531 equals 3.2 Angstrom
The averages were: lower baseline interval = 35.8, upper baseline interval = 34.8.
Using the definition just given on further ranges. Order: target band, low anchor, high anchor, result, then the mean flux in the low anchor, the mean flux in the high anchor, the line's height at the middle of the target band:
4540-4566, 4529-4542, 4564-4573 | -1.01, 31.4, 33.8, 32.7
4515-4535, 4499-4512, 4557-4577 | 1.92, 35.4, 35.2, 35.3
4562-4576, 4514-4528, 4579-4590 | -0.39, 33.6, 34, 33.9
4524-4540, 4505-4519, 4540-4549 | 1.82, 35.2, 34.5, 34.8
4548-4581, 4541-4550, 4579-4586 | 0.04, 34.9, 33.8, 34.3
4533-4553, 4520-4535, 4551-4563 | -0.78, 30.9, 33.5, 32.3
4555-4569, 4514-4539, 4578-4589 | -0.27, 32.3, 33.9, 33.3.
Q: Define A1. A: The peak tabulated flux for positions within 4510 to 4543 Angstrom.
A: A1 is 37.13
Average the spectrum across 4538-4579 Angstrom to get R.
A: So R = 34.2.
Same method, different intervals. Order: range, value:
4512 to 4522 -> 35.6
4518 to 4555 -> 32.6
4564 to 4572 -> 33.5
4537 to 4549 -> 34.2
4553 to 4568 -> 33.5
